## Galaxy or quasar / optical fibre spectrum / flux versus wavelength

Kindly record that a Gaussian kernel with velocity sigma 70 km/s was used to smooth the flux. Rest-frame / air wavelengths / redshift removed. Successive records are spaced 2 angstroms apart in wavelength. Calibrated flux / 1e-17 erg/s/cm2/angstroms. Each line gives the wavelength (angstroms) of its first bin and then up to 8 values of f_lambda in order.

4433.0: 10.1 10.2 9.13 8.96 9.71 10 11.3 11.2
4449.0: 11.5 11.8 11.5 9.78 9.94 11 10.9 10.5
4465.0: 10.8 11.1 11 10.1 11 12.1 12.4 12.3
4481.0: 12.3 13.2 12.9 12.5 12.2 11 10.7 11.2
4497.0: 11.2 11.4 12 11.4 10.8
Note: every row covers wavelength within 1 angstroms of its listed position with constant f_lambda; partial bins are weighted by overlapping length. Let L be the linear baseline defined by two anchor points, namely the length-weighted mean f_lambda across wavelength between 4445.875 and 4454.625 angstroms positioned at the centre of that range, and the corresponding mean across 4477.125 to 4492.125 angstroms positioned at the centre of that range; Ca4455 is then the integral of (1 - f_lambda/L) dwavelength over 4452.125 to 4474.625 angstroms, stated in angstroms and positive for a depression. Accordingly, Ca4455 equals 1.9 angstroms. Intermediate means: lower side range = 11.4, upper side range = 12.3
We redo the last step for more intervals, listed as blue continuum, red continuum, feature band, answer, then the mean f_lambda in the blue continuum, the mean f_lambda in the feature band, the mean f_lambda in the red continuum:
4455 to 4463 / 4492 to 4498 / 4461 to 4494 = -2.6 angstroms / 10.5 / 11.6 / 11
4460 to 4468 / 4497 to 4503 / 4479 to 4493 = -1.2 angstroms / 10.8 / 12.2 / 11.6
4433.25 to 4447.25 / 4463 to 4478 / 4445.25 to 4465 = -0.6 angstroms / 10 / 10.9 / 11.2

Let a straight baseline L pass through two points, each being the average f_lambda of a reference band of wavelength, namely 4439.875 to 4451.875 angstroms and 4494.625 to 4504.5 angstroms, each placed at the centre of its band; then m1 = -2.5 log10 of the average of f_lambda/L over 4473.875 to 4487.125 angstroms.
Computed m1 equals -0.12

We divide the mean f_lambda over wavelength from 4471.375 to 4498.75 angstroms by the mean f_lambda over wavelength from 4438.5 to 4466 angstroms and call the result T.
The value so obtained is 1.11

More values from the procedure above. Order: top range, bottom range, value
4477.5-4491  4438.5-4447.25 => 1.22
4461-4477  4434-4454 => 1.05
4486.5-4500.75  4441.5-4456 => 1.04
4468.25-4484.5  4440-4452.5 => 1.08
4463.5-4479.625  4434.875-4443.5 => 1.19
